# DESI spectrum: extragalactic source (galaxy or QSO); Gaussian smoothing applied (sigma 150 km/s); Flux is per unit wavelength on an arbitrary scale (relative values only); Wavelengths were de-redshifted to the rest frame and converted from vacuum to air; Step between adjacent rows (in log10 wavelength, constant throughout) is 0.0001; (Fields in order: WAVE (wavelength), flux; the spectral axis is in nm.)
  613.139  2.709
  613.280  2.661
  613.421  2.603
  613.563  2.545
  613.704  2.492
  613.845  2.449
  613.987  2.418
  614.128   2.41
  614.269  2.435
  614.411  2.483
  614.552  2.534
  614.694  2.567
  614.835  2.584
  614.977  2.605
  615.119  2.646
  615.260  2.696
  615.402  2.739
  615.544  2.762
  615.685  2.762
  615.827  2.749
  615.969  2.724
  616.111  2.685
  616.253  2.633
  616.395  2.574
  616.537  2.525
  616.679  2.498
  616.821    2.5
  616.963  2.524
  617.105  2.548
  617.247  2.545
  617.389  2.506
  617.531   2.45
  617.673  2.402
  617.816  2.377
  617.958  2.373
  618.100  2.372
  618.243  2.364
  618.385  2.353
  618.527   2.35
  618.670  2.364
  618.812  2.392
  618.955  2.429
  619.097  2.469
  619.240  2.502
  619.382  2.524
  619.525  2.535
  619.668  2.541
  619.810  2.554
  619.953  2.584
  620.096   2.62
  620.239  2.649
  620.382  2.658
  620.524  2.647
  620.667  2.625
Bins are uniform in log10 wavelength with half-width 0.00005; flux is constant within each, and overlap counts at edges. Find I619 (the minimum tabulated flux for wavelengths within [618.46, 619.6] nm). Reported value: 2.35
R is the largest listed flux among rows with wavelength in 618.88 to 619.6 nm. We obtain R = 2.535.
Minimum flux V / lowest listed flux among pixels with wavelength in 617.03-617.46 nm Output 2.506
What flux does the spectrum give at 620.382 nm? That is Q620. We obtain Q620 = 2.658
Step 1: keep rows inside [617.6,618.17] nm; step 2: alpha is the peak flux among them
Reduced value 2.402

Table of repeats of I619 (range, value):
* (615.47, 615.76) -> 2.762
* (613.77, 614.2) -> 2.41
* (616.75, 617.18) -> 2.5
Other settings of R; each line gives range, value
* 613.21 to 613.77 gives 2.661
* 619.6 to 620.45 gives 2.658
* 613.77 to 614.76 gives 2.567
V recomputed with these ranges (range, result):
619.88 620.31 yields 2.584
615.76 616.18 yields 2.685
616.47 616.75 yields 2.498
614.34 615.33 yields 2.483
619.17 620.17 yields 2.502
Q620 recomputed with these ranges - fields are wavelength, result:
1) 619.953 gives 2.584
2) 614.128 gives 2.41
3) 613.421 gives 2.603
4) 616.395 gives 2.574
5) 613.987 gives 2.418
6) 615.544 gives 2.762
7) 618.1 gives 2.372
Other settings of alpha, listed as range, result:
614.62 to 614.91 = 2.584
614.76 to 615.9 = 2.762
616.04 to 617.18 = 2.685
